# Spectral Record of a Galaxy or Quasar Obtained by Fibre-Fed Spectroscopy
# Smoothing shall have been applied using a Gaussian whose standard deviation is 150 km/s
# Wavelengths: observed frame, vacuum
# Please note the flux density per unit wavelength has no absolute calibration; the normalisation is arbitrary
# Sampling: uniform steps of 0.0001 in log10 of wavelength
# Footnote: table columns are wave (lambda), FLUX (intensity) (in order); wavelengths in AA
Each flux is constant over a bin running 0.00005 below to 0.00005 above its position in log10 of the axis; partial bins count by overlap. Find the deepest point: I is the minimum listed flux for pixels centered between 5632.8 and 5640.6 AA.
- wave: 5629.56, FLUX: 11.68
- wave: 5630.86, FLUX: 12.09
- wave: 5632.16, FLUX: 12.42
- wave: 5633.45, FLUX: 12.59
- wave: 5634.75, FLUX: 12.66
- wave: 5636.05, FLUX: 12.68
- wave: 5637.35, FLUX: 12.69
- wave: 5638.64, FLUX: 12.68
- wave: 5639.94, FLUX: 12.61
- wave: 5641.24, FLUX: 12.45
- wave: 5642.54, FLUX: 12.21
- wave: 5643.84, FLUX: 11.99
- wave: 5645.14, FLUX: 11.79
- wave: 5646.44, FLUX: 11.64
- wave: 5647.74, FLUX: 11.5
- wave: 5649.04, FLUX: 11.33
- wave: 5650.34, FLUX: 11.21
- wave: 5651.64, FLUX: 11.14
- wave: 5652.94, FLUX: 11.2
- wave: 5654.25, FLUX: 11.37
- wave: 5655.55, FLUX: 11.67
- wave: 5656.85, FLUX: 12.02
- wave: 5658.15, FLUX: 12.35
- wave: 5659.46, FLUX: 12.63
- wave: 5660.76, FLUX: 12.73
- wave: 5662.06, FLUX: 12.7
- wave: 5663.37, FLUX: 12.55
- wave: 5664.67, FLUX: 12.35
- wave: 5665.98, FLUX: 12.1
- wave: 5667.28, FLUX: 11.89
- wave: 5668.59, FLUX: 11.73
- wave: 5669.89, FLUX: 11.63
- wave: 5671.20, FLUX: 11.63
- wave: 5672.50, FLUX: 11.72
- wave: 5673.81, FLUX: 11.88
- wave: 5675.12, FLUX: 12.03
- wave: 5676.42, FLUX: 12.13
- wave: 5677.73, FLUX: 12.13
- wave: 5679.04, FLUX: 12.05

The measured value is 12.59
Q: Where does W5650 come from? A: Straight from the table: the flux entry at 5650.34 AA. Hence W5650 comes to 11.21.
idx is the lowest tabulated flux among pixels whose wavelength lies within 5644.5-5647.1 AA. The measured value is 11.64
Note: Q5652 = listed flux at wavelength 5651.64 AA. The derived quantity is 11.14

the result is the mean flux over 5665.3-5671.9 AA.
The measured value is 11.8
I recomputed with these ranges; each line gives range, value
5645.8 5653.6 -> 11.14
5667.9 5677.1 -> 11.63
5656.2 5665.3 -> 12.02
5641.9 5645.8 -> 11.79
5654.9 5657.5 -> 11.67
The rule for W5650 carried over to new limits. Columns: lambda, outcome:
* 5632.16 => 12.42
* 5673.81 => 11.88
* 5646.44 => 11.64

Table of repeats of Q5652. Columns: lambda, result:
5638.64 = 12.68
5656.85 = 12.02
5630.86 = 12.09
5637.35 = 12.69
